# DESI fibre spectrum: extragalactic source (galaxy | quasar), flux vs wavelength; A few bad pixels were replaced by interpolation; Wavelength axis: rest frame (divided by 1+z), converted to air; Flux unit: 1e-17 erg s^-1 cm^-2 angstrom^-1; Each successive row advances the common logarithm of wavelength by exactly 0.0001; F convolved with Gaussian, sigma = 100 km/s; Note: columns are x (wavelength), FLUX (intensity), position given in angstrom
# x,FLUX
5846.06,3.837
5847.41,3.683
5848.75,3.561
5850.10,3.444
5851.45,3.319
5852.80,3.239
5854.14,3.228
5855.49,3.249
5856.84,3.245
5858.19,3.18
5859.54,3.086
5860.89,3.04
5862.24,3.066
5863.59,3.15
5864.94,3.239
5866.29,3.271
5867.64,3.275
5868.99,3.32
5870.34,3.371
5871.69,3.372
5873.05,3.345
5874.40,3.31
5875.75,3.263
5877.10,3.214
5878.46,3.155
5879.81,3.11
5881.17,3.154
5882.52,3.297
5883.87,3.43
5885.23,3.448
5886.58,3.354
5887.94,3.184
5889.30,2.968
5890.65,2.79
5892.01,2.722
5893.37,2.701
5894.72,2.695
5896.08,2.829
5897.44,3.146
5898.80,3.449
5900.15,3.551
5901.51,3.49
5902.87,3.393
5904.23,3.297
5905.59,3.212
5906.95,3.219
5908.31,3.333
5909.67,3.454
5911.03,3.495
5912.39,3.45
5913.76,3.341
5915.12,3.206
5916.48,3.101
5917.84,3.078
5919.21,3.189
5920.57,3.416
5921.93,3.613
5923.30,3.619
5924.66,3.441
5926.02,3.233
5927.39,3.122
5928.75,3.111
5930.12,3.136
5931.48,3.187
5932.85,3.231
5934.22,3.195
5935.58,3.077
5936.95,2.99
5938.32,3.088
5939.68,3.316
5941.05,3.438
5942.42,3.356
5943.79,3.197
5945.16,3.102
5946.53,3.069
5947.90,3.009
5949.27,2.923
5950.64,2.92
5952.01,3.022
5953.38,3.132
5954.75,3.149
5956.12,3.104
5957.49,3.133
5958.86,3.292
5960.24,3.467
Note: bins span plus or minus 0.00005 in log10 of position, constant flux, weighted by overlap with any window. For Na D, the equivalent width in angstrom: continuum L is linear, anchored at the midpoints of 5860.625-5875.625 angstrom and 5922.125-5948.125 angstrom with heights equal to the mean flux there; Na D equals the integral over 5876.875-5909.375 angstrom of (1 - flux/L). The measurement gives 0.67 angstrom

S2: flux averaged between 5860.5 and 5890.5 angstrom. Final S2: 3.24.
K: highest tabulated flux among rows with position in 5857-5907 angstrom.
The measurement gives 3.551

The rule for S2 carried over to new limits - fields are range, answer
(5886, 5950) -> 3.2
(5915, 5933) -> 3.27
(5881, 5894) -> 3.1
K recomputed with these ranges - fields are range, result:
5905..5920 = 3.495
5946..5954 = 3.132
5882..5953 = 3.619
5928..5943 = 3.438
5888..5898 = 3.146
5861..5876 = 3.372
